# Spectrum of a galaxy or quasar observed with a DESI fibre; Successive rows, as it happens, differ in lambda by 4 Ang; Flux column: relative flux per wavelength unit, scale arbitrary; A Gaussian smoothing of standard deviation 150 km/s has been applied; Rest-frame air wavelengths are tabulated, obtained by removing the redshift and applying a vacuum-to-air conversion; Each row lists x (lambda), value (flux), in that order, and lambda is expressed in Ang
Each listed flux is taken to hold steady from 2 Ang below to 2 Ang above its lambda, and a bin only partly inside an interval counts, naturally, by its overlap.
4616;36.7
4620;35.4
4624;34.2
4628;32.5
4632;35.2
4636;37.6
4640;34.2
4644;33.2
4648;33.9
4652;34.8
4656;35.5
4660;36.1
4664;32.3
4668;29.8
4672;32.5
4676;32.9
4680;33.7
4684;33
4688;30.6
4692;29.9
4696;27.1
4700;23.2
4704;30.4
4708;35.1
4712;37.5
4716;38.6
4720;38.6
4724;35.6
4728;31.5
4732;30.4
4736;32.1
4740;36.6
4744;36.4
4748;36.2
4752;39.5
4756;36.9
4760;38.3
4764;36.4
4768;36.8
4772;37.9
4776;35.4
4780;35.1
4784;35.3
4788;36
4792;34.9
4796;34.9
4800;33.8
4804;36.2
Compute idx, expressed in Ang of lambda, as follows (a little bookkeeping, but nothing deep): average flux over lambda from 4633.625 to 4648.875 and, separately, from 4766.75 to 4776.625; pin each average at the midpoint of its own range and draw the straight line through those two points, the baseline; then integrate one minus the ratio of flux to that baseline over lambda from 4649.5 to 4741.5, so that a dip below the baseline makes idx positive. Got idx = 7.0 Ang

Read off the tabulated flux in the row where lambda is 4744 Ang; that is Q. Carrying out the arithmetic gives 36.4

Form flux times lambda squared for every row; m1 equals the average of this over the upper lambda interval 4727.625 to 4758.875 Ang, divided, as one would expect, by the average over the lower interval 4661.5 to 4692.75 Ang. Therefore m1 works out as 1.13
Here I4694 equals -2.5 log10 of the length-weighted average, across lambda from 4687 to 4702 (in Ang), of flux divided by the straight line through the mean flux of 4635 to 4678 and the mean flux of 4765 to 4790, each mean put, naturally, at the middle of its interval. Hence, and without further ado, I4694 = 0.25 mag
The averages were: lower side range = 33.8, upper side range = 36.1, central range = 27.5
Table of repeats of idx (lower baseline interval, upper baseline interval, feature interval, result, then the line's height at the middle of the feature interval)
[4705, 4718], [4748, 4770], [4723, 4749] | 2.14 Ang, 37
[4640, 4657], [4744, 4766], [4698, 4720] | 1.58 Ang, 36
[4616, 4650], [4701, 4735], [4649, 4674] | 0.74 Ang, 34.5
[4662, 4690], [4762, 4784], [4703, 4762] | -1.98 Ang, 34.5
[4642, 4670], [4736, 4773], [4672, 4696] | 2.03 Ang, 34.6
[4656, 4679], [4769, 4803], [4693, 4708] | 2.45 Ang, 33.7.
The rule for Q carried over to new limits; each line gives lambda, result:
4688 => 30.6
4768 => 36.8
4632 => 35.2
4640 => 34.2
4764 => 36.4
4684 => 33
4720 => 38.6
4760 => 38.3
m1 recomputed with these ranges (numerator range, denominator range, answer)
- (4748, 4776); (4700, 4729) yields 1.10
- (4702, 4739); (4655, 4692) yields 1.08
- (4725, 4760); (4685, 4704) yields 1.27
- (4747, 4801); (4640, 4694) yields 1.15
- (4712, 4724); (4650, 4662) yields 1.10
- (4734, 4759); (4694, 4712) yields 1.24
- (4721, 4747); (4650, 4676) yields 1.05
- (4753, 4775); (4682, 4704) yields 1.33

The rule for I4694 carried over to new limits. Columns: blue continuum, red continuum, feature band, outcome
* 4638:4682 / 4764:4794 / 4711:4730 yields -0.05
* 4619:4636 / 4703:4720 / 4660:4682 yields 0.09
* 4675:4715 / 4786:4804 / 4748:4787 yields -0.08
